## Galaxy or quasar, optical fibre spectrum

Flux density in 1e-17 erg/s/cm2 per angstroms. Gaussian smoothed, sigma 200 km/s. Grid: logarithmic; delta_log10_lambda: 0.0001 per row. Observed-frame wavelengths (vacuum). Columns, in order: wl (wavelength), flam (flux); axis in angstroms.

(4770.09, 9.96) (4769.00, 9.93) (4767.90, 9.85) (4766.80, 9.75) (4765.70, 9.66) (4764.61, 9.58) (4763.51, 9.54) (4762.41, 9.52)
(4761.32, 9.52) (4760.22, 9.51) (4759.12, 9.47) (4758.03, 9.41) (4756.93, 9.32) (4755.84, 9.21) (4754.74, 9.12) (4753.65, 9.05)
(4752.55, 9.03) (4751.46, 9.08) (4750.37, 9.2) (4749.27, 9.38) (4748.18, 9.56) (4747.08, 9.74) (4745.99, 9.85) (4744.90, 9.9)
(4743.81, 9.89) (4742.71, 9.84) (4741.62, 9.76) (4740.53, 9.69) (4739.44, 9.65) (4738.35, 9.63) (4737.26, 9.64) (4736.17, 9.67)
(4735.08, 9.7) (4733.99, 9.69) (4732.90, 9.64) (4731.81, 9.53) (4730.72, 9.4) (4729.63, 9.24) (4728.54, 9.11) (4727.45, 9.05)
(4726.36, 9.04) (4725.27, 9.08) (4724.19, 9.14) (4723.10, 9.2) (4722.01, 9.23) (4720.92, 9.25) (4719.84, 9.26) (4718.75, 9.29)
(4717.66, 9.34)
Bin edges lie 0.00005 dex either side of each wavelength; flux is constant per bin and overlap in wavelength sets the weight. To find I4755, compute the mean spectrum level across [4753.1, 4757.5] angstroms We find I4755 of 9.17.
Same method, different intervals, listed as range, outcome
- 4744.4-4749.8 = 9.69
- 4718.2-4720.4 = 9.27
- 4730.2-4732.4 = 9.47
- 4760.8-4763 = 9.53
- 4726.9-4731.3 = 9.19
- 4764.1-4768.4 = 9.72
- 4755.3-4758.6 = 9.33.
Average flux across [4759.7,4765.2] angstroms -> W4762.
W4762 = 9.54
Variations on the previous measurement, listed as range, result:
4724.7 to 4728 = 9.07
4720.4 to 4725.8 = 9.18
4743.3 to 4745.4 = 9.91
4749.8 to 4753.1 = 9.1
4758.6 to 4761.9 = 9.5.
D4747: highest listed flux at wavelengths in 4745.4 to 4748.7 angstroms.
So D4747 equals 9.85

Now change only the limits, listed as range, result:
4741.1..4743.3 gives 9.84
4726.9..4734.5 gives 9.69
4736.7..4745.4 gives 9.9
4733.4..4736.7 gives 9.7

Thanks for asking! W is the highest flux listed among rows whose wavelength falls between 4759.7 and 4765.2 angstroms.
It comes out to 9.58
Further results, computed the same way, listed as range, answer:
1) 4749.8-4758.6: 9.41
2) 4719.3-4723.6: 9.26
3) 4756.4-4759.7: 9.47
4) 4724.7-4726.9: 9.08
